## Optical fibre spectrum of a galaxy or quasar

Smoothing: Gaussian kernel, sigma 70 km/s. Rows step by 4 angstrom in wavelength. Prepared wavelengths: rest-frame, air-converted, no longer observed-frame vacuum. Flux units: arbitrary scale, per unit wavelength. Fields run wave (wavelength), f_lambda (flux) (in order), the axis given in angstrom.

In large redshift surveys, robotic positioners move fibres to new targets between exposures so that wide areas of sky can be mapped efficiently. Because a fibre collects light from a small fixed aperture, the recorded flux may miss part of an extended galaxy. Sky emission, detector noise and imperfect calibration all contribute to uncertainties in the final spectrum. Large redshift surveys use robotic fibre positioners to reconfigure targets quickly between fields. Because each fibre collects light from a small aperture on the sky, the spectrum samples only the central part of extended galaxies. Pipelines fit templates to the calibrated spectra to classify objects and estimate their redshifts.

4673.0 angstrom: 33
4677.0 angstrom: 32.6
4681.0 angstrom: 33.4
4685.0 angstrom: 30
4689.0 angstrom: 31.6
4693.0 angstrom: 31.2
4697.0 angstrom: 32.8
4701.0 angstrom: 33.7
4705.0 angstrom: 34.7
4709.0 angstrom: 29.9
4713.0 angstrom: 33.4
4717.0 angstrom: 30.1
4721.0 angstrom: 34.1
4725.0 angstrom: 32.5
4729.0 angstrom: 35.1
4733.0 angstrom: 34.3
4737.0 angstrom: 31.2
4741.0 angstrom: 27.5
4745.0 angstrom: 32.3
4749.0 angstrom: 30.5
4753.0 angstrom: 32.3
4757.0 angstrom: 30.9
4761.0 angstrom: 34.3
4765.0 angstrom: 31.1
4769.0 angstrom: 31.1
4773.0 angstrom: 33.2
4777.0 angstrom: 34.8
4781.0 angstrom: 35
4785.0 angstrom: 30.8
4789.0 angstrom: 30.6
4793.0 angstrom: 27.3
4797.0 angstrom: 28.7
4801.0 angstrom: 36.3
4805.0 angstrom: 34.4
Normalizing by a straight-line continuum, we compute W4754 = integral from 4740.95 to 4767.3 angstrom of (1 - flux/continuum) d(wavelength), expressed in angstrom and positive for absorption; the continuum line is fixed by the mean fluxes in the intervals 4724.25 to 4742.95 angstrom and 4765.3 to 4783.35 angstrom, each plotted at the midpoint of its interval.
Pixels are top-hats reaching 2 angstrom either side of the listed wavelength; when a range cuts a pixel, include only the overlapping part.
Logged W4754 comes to 0.9 angstrom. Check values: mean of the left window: 32.1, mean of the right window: 33.2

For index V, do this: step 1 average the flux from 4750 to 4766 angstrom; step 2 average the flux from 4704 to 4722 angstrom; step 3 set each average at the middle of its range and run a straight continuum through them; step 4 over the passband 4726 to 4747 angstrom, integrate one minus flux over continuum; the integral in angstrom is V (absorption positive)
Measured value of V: 0.0 angstrom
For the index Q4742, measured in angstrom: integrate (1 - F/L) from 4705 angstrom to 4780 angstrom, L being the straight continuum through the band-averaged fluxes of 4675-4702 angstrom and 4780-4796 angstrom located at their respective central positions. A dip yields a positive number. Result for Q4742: -2.4 angstrom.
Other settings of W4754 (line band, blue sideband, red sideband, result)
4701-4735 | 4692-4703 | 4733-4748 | -1.3 angstrom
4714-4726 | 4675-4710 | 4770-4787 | 0.1 angstrom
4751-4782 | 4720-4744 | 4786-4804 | -1.2 angstrom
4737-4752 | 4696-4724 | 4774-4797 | 0.8 angstrom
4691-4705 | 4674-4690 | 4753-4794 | -0.4 angstrom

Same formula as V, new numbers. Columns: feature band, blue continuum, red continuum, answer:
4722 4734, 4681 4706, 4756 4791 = -0.6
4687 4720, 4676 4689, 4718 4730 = 0.5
